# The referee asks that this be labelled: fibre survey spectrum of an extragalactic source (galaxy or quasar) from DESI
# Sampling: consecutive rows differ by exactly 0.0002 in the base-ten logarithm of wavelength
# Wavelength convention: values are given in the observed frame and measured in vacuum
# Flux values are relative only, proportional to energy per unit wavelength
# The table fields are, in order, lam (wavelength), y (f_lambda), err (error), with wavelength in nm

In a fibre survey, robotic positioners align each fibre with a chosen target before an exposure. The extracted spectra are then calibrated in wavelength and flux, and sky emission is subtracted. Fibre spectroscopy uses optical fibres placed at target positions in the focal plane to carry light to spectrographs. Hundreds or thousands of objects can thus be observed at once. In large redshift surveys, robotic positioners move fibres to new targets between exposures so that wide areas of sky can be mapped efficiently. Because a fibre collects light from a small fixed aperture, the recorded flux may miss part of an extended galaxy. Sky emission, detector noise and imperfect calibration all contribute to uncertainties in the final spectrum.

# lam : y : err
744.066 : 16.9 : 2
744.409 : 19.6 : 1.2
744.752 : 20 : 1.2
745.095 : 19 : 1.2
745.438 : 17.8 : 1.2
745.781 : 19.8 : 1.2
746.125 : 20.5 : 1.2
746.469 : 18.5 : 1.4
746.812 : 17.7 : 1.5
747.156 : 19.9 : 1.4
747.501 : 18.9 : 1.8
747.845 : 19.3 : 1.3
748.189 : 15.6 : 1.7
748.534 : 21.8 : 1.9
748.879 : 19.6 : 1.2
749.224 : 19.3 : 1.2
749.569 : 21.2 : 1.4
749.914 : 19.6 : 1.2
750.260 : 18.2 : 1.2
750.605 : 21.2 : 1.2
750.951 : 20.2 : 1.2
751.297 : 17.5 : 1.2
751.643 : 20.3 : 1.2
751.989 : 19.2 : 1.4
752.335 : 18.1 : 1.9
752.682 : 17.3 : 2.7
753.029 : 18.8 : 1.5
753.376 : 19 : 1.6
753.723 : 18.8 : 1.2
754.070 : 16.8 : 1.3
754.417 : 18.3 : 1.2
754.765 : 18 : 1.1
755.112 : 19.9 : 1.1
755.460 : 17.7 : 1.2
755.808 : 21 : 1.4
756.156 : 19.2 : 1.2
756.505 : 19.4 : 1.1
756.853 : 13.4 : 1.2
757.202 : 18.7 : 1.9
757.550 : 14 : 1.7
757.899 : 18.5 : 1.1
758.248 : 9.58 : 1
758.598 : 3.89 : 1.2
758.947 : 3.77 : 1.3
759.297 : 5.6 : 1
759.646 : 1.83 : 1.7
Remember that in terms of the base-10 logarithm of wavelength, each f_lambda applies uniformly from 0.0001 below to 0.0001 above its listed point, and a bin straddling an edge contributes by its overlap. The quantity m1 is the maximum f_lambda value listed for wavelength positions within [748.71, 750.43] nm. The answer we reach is 21.2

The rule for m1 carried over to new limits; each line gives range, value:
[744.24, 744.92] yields 20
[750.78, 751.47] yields 20.2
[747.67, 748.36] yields 19.3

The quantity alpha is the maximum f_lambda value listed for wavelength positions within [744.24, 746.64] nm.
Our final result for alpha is 20.5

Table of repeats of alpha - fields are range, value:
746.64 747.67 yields 19.9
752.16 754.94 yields 19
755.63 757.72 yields 21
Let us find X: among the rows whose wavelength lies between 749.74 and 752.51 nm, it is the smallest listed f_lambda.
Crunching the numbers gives 17.5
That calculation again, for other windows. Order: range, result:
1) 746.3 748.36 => 15.6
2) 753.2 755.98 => 16.8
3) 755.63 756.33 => 19.2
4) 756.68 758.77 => 3.89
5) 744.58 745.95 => 17.8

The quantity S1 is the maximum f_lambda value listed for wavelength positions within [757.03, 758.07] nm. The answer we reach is 18.7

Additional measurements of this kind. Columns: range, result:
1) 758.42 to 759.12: 3.89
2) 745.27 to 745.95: 19.8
